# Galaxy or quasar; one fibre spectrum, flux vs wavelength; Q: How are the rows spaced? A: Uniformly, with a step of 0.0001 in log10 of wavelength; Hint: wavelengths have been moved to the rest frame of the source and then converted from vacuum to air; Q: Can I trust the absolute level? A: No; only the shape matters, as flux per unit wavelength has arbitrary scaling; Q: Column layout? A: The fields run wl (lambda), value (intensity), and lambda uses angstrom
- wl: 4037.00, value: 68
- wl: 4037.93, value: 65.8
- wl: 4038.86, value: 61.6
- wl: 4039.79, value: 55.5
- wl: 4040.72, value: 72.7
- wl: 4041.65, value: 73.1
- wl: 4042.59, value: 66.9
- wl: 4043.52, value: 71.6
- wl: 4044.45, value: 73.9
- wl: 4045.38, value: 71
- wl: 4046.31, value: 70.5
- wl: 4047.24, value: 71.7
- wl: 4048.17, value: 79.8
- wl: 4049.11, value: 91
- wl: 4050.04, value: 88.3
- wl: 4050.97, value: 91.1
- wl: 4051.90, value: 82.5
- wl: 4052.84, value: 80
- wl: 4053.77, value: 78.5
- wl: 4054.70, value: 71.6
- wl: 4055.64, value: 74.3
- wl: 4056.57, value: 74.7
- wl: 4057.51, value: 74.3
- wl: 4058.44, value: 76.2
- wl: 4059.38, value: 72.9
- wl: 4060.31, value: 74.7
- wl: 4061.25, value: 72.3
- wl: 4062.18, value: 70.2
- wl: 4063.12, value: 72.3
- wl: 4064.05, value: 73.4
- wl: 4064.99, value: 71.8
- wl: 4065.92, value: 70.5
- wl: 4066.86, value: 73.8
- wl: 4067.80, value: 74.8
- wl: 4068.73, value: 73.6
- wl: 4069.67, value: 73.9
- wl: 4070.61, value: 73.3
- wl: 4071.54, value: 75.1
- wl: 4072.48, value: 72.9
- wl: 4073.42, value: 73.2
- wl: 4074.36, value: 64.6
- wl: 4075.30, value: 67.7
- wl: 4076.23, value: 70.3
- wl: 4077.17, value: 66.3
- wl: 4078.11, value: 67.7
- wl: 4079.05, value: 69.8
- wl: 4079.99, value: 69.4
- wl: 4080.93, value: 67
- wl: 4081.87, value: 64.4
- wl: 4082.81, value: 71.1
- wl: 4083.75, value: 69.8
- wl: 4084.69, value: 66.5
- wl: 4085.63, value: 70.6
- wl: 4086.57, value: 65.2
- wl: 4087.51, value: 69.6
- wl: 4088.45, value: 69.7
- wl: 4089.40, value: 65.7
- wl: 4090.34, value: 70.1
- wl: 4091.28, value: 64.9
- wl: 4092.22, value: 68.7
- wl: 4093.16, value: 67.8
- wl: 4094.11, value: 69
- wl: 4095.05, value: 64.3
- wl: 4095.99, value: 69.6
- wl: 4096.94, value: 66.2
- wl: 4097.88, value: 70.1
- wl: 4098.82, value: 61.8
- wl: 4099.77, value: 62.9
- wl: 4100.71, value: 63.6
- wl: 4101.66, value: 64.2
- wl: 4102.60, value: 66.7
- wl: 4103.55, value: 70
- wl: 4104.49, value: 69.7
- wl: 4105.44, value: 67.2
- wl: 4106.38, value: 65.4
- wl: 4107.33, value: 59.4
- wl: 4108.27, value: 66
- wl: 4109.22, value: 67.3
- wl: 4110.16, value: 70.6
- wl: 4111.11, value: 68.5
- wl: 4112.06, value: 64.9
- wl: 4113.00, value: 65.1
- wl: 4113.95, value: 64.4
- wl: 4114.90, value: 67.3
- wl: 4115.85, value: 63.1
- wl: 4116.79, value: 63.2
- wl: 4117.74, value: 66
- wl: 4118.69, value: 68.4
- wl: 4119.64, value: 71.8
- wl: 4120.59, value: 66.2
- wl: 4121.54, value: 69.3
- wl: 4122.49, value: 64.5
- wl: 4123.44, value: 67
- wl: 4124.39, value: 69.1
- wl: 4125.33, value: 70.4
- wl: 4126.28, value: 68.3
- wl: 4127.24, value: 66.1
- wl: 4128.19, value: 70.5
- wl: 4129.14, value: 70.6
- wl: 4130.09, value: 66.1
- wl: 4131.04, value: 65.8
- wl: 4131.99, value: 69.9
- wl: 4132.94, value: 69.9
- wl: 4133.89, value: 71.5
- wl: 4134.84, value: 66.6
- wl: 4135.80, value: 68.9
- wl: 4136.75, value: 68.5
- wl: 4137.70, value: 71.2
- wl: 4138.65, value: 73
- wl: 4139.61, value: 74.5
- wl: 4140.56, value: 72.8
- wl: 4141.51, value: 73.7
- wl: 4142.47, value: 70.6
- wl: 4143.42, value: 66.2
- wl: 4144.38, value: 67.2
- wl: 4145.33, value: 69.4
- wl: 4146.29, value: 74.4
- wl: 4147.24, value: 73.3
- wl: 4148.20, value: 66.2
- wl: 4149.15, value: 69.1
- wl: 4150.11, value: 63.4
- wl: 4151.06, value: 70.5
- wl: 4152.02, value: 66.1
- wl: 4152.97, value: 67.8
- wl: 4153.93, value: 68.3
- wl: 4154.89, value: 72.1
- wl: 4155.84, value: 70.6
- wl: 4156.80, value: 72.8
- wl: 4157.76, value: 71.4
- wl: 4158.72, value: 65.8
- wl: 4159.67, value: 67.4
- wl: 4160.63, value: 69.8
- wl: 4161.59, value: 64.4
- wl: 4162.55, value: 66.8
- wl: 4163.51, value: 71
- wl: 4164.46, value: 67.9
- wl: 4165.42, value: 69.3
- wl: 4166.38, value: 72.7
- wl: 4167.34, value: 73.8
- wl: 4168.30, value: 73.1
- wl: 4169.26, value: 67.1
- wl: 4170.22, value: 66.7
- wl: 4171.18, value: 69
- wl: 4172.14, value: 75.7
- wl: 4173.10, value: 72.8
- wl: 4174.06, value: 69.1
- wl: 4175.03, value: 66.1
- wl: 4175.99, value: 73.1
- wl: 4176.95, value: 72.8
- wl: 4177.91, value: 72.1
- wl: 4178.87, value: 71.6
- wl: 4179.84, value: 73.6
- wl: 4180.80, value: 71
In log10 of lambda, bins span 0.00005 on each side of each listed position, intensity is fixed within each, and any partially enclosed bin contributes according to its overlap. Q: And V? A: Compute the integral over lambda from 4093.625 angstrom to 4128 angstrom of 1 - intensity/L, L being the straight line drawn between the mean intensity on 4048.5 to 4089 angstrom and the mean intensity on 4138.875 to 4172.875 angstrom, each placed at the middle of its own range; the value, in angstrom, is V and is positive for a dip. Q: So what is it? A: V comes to 2.3 angstrom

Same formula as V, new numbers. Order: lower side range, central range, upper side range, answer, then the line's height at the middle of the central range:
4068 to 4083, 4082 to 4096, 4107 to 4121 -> 0.14 angstrom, 68.7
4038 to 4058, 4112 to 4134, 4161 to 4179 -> 1.39 angstrom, 72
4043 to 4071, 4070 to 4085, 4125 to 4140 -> 0.92 angstrom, 73.9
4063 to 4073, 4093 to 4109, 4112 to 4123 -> 0.58 angstrom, 68.6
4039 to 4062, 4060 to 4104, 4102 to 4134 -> 1.45 angstrom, 71.5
